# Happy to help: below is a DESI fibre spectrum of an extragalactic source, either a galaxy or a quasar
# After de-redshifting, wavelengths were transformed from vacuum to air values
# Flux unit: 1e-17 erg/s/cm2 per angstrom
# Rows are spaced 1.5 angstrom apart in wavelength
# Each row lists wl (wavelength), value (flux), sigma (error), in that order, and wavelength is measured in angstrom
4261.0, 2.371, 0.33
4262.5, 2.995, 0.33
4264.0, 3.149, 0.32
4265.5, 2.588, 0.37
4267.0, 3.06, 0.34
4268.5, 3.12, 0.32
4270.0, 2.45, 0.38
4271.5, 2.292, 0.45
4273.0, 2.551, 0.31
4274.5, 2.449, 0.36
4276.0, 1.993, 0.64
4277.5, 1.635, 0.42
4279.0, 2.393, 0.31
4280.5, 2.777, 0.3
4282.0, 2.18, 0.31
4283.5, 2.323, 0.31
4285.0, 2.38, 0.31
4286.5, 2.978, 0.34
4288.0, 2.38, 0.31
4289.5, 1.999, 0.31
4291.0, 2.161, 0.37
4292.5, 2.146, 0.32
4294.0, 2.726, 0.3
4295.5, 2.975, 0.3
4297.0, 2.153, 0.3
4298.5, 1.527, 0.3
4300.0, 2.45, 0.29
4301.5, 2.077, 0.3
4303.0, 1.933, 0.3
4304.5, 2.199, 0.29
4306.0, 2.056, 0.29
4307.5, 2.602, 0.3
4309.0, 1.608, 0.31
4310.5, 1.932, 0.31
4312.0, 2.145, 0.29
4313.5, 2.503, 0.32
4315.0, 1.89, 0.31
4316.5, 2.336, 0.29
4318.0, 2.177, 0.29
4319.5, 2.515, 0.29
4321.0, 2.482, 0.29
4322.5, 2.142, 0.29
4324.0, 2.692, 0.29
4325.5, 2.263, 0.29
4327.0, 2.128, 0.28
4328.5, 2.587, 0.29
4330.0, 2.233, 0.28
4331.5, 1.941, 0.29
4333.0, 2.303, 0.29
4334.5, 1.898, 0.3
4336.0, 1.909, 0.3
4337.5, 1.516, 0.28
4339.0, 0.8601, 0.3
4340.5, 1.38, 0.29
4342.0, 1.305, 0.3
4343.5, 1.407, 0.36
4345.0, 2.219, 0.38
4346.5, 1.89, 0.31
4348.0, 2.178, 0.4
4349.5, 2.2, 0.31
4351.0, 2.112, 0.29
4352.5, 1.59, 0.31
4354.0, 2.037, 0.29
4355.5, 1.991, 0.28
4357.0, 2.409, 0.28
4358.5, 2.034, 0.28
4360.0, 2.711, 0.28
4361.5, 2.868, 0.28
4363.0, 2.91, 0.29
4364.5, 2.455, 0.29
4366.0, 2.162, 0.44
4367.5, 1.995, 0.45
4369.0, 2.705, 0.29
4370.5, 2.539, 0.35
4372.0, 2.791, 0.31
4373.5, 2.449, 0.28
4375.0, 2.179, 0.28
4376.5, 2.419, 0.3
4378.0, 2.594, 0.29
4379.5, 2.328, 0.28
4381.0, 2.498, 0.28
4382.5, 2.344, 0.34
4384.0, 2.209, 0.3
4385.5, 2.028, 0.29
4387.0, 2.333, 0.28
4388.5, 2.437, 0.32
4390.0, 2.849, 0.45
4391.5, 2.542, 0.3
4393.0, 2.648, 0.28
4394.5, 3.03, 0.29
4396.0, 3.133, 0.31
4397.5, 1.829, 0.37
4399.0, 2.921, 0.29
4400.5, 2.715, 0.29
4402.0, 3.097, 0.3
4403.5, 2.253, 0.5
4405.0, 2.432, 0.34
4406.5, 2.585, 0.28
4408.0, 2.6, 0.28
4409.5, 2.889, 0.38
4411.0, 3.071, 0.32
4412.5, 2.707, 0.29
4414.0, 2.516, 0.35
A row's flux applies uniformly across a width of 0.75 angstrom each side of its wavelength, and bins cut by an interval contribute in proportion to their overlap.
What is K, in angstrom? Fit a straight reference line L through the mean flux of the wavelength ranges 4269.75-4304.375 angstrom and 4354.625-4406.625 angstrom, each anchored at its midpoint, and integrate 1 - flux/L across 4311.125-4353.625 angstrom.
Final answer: 6.4 angstrom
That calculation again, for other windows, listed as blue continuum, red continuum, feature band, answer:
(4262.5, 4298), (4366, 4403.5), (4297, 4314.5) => 2.76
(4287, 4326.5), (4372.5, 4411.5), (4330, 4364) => 5.64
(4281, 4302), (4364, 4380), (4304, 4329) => 1.15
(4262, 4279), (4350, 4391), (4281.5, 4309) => 2.60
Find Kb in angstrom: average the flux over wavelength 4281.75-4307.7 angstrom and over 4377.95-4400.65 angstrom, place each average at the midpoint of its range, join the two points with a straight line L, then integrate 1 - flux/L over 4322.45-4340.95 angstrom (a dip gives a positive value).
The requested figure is 3.0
